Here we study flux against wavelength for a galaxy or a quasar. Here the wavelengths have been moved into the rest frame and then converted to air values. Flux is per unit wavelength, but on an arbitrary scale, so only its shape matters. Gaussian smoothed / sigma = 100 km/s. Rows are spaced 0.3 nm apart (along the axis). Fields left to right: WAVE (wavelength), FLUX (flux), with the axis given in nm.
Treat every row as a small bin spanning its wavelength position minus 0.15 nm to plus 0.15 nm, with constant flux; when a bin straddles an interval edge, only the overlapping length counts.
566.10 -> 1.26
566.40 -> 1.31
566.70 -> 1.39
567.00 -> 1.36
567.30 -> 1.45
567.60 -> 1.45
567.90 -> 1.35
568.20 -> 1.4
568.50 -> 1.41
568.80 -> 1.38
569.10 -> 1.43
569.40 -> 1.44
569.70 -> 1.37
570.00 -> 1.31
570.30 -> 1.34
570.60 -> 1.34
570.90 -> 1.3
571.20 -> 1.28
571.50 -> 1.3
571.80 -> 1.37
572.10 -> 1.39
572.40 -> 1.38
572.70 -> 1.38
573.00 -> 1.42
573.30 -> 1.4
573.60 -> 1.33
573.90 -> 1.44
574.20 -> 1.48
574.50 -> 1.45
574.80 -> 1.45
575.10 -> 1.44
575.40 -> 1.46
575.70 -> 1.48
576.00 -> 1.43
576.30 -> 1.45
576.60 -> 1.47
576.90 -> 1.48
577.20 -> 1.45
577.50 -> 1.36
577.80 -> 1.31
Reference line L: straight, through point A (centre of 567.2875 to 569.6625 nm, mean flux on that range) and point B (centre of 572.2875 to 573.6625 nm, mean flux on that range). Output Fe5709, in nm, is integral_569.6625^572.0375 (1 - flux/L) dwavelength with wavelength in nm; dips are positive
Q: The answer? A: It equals 0.119 nm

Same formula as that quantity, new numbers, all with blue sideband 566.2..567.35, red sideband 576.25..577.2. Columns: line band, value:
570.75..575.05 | 0.129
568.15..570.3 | 0.005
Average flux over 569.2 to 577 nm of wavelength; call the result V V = 1.4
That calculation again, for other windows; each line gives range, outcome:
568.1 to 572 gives 1.36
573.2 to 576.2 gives 1.44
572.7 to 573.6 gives 1.39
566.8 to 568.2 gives 1.4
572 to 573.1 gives 1.39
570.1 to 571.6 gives 1.31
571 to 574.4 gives 1.38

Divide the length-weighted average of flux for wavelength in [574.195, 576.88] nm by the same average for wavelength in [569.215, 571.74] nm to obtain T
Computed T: 1.1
